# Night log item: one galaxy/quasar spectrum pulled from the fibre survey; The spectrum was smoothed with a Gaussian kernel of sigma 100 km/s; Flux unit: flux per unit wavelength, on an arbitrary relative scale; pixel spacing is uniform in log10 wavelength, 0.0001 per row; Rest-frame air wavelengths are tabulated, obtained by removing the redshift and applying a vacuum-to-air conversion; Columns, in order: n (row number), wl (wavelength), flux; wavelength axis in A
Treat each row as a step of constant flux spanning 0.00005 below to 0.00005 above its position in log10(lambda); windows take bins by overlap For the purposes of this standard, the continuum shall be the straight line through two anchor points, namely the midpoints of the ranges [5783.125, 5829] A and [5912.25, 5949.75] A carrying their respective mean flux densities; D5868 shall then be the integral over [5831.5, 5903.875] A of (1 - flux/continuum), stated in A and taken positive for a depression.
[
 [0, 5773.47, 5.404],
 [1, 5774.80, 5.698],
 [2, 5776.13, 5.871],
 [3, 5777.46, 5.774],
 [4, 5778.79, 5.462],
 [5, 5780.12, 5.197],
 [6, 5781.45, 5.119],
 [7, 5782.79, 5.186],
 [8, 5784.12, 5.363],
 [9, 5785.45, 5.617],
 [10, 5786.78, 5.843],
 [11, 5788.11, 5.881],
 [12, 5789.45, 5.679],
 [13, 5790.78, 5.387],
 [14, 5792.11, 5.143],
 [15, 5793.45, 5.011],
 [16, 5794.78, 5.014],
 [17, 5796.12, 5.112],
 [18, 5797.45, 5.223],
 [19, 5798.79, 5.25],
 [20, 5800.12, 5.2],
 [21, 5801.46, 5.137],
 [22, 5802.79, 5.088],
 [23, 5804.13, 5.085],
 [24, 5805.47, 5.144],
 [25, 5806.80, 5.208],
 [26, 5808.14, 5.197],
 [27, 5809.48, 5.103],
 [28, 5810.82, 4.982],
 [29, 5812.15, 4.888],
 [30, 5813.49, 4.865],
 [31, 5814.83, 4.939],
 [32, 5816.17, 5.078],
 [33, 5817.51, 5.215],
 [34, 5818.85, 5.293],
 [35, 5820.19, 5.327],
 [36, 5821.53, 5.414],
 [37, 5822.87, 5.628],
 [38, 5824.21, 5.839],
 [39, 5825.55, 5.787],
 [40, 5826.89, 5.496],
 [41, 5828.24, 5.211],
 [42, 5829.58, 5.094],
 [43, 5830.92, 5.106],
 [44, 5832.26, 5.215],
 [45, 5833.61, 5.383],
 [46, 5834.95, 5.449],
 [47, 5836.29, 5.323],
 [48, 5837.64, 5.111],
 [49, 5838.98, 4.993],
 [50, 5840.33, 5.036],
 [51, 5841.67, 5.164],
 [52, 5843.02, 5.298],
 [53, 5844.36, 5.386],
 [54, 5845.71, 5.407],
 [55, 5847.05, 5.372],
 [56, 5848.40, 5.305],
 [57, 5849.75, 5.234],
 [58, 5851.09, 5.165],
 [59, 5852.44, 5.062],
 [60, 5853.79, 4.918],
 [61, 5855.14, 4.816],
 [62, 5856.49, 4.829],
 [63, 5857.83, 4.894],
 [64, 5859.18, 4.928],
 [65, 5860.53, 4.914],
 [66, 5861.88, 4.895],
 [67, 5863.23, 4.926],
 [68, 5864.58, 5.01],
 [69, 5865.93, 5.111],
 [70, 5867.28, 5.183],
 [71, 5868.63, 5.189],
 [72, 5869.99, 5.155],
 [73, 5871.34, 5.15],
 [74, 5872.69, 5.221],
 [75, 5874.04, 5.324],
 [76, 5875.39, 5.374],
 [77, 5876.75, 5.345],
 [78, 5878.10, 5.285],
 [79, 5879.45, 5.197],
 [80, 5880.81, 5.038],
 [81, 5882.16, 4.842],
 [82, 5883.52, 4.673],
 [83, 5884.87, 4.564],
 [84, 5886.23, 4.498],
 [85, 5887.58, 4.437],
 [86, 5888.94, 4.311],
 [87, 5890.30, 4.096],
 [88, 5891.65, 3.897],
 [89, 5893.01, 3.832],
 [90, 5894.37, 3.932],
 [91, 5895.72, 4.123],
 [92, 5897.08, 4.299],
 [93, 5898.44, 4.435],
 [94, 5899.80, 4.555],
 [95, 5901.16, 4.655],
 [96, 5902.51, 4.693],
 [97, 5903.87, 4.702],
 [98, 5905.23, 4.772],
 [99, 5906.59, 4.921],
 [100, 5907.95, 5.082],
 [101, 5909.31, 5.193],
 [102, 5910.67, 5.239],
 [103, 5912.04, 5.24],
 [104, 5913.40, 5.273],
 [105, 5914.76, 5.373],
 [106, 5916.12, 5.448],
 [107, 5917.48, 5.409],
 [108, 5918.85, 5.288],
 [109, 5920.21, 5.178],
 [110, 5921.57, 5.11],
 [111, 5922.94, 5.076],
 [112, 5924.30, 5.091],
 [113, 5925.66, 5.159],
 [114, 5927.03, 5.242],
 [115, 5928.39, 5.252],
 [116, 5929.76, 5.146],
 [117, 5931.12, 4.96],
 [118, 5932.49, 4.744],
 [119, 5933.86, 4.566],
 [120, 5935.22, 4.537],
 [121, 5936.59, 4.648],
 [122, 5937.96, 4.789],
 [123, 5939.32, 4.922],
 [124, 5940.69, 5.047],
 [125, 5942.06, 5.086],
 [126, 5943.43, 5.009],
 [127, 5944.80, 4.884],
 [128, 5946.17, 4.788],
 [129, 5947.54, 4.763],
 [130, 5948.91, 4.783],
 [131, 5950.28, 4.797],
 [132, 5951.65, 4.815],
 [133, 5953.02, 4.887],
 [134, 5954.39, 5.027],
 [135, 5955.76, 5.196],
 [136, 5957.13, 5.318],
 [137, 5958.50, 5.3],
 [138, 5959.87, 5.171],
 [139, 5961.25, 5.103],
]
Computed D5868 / 3.4 A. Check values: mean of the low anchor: 5.28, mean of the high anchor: 5.02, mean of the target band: 4.91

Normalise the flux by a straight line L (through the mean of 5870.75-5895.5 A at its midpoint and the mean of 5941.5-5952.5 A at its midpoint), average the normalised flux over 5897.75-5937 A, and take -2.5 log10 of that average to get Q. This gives -0.05 mag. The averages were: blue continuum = 4.71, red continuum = 4.86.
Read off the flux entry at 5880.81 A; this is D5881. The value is 5.038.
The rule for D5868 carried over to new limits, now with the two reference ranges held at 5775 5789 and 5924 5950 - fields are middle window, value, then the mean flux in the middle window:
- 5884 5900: 2.7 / 4.24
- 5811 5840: 0.5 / 5.26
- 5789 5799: 0.5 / 5.22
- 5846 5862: 0.6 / 5.04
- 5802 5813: 0.7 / 5.09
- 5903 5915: -0.1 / 5.07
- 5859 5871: 0.4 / 5.04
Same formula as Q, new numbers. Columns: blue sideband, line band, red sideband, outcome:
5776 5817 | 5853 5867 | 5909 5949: 0.047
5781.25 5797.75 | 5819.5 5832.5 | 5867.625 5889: -0.043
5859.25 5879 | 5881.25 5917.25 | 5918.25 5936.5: 0.090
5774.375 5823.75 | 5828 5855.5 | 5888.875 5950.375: -0.014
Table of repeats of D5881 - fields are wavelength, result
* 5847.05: 5.372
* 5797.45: 5.223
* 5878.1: 5.285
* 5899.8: 4.555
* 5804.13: 5.085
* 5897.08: 4.299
